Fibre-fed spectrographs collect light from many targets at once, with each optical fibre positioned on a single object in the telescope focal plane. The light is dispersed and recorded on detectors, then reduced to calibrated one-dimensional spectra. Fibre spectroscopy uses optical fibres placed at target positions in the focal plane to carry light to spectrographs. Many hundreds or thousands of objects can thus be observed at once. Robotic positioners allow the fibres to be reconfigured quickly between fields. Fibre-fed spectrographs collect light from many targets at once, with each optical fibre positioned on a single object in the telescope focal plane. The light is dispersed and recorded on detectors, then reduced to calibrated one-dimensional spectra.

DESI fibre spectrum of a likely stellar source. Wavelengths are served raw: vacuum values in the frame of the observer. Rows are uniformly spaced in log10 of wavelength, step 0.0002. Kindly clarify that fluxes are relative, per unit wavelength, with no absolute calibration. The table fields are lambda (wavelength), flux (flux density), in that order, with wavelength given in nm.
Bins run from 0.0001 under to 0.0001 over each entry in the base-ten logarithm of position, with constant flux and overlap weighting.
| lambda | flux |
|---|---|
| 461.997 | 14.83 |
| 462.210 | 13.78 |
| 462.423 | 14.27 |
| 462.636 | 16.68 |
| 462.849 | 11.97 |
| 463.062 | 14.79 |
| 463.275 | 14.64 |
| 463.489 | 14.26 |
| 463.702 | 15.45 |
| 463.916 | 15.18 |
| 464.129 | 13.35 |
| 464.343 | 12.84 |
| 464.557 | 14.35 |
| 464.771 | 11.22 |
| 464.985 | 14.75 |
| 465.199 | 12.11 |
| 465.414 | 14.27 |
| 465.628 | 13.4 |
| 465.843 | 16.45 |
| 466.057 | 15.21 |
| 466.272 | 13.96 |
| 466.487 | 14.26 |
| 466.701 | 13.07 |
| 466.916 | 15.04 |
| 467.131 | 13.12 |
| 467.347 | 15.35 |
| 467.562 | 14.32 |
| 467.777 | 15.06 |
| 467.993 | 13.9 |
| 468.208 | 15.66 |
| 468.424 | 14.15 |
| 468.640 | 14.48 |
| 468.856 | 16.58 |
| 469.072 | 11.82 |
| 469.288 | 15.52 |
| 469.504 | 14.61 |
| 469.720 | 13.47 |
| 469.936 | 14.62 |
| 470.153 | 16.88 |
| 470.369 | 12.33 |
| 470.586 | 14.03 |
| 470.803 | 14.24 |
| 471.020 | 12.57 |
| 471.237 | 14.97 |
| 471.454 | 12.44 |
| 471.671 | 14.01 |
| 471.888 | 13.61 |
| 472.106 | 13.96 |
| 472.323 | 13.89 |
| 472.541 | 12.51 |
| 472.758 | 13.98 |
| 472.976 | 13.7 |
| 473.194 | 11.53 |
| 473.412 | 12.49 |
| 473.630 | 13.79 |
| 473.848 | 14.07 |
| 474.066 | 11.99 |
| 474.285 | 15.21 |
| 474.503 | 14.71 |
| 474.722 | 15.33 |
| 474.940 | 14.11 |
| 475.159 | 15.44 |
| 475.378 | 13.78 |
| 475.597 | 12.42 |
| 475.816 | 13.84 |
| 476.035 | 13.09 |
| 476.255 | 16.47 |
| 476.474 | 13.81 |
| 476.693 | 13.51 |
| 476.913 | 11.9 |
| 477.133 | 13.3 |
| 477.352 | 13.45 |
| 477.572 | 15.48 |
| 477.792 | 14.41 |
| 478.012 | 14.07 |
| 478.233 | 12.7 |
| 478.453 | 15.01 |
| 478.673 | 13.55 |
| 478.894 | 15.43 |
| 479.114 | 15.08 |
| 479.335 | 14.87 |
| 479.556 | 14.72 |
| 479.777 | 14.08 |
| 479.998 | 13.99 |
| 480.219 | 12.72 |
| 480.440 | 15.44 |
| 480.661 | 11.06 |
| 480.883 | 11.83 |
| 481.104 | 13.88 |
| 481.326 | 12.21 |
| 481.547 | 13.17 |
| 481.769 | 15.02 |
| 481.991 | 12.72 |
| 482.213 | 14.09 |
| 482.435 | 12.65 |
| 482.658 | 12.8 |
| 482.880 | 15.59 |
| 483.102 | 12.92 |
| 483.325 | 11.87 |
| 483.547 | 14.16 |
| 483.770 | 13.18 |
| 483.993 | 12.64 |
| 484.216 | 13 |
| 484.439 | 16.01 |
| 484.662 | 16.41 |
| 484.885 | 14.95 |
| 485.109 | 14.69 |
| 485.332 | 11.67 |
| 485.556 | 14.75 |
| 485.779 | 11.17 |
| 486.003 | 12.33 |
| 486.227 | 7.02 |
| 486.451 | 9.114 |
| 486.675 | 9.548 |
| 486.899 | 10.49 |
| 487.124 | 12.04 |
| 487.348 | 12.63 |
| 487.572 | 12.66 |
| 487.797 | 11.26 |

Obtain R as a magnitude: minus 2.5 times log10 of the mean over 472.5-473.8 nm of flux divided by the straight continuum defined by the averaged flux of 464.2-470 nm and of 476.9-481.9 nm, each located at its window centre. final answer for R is 0.08 mag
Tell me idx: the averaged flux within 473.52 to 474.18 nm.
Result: 13.3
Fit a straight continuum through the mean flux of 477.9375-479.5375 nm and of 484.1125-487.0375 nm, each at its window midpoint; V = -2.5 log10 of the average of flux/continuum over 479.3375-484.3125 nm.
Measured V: 0.01 mag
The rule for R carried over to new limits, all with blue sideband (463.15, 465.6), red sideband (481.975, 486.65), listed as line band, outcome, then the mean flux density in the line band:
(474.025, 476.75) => -0.066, 14.2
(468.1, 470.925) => -0.066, 14.5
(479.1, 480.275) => -0.084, 14.2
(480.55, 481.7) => 0.049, 12.5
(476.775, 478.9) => -0.047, 13.8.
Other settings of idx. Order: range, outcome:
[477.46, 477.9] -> 14.9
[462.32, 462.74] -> 15.5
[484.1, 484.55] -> 14.5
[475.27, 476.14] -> 13.3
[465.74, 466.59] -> 15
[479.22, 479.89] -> 14.5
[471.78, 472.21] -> 13.8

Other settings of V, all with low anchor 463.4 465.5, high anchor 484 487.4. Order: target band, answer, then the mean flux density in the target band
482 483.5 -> -0.06 mag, 13.3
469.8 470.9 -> -0.08 mag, 14.4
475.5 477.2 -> -0.05 mag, 13.6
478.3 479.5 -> -0.15 mag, 14.7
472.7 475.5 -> -0.06 mag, 13.8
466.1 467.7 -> -0.05 mag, 14.2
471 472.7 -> -0.02 mag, 13.6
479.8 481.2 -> -0.04 mag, 13.2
